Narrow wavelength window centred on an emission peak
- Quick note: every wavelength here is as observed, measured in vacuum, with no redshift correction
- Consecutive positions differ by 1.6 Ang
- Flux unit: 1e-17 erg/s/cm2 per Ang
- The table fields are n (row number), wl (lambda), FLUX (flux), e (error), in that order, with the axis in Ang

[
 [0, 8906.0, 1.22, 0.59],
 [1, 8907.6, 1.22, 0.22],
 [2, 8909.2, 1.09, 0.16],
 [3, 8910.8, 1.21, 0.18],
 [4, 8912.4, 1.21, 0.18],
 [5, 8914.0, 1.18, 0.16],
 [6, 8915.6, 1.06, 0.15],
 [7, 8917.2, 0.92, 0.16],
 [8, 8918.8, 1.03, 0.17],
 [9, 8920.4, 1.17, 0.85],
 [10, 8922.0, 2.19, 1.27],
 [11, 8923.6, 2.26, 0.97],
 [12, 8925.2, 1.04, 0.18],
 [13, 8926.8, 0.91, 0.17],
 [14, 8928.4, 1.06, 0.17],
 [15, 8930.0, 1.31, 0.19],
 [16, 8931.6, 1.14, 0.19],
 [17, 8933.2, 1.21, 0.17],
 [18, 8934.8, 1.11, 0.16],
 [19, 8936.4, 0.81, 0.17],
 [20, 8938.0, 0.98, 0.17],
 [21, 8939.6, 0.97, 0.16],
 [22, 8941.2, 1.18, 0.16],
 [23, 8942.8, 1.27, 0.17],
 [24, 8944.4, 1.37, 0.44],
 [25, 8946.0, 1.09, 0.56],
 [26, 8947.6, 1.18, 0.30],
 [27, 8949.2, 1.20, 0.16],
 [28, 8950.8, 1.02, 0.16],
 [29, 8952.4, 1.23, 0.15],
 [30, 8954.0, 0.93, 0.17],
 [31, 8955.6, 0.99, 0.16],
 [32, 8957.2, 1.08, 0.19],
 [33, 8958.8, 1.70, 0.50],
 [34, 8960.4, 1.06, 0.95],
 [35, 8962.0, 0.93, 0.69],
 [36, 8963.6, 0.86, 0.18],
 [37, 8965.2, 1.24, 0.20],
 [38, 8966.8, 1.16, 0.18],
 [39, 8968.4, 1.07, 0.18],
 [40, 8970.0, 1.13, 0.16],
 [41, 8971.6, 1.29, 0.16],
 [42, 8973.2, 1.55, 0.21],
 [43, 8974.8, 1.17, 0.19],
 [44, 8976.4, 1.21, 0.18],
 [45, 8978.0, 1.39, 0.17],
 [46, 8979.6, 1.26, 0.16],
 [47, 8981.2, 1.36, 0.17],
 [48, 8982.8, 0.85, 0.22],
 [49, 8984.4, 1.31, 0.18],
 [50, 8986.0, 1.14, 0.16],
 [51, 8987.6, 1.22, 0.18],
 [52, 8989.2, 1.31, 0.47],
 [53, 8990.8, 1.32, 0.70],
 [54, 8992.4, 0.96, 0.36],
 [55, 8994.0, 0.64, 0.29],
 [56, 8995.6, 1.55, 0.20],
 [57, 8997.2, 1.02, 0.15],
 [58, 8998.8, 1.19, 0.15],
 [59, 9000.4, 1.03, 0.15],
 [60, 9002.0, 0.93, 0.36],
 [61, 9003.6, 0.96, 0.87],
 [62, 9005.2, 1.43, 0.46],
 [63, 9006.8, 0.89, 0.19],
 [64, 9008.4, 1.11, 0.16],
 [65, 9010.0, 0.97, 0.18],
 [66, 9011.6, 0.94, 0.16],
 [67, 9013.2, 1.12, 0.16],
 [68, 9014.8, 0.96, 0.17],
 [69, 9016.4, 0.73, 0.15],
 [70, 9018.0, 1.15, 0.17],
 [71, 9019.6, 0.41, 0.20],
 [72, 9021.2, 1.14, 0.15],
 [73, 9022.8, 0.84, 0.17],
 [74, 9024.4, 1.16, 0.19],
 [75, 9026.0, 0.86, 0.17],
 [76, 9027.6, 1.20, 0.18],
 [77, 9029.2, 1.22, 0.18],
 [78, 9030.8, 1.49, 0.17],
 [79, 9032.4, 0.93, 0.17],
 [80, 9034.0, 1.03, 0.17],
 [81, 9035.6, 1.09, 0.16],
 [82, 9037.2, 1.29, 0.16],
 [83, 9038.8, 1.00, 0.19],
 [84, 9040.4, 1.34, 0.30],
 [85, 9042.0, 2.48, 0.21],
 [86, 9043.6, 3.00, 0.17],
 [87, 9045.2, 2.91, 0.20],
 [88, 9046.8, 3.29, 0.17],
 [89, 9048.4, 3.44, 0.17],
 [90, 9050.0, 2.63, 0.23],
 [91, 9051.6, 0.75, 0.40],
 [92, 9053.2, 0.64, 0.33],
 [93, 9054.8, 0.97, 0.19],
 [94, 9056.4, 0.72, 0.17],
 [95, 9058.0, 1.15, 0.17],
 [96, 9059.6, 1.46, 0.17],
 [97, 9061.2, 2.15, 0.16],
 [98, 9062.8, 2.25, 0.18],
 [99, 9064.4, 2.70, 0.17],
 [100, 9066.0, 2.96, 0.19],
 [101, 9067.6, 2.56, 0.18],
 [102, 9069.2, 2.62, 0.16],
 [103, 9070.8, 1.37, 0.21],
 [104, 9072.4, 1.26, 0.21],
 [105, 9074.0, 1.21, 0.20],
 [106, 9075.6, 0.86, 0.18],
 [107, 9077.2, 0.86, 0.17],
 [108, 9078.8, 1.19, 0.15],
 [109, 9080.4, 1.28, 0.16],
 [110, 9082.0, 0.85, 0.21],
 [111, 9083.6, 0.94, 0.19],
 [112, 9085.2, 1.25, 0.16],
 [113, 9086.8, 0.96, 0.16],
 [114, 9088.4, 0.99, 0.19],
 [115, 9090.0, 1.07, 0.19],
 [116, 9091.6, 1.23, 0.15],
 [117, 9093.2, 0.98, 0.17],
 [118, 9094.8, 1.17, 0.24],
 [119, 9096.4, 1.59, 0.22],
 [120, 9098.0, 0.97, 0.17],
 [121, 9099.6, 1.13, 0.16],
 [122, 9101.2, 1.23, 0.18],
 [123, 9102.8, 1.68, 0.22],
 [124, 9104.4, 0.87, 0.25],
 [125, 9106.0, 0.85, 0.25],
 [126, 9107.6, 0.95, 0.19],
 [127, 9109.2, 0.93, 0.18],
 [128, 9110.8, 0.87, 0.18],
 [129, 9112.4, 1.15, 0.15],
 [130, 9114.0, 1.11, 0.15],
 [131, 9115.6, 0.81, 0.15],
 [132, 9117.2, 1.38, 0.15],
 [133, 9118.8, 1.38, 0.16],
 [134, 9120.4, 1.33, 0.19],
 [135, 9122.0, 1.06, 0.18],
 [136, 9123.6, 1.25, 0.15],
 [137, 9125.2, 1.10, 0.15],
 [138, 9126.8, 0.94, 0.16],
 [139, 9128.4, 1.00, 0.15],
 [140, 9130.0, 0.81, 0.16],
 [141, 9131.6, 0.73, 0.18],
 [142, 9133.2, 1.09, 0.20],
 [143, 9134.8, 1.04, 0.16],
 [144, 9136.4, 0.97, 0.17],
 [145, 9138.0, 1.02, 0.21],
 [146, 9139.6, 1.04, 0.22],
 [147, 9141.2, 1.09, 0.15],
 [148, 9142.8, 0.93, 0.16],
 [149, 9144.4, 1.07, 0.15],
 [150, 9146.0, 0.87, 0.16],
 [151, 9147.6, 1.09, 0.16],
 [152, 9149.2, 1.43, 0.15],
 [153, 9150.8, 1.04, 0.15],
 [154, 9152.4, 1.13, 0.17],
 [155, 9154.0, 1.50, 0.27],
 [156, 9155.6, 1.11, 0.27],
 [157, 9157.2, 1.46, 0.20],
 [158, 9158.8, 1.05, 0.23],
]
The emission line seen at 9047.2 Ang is [S II]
